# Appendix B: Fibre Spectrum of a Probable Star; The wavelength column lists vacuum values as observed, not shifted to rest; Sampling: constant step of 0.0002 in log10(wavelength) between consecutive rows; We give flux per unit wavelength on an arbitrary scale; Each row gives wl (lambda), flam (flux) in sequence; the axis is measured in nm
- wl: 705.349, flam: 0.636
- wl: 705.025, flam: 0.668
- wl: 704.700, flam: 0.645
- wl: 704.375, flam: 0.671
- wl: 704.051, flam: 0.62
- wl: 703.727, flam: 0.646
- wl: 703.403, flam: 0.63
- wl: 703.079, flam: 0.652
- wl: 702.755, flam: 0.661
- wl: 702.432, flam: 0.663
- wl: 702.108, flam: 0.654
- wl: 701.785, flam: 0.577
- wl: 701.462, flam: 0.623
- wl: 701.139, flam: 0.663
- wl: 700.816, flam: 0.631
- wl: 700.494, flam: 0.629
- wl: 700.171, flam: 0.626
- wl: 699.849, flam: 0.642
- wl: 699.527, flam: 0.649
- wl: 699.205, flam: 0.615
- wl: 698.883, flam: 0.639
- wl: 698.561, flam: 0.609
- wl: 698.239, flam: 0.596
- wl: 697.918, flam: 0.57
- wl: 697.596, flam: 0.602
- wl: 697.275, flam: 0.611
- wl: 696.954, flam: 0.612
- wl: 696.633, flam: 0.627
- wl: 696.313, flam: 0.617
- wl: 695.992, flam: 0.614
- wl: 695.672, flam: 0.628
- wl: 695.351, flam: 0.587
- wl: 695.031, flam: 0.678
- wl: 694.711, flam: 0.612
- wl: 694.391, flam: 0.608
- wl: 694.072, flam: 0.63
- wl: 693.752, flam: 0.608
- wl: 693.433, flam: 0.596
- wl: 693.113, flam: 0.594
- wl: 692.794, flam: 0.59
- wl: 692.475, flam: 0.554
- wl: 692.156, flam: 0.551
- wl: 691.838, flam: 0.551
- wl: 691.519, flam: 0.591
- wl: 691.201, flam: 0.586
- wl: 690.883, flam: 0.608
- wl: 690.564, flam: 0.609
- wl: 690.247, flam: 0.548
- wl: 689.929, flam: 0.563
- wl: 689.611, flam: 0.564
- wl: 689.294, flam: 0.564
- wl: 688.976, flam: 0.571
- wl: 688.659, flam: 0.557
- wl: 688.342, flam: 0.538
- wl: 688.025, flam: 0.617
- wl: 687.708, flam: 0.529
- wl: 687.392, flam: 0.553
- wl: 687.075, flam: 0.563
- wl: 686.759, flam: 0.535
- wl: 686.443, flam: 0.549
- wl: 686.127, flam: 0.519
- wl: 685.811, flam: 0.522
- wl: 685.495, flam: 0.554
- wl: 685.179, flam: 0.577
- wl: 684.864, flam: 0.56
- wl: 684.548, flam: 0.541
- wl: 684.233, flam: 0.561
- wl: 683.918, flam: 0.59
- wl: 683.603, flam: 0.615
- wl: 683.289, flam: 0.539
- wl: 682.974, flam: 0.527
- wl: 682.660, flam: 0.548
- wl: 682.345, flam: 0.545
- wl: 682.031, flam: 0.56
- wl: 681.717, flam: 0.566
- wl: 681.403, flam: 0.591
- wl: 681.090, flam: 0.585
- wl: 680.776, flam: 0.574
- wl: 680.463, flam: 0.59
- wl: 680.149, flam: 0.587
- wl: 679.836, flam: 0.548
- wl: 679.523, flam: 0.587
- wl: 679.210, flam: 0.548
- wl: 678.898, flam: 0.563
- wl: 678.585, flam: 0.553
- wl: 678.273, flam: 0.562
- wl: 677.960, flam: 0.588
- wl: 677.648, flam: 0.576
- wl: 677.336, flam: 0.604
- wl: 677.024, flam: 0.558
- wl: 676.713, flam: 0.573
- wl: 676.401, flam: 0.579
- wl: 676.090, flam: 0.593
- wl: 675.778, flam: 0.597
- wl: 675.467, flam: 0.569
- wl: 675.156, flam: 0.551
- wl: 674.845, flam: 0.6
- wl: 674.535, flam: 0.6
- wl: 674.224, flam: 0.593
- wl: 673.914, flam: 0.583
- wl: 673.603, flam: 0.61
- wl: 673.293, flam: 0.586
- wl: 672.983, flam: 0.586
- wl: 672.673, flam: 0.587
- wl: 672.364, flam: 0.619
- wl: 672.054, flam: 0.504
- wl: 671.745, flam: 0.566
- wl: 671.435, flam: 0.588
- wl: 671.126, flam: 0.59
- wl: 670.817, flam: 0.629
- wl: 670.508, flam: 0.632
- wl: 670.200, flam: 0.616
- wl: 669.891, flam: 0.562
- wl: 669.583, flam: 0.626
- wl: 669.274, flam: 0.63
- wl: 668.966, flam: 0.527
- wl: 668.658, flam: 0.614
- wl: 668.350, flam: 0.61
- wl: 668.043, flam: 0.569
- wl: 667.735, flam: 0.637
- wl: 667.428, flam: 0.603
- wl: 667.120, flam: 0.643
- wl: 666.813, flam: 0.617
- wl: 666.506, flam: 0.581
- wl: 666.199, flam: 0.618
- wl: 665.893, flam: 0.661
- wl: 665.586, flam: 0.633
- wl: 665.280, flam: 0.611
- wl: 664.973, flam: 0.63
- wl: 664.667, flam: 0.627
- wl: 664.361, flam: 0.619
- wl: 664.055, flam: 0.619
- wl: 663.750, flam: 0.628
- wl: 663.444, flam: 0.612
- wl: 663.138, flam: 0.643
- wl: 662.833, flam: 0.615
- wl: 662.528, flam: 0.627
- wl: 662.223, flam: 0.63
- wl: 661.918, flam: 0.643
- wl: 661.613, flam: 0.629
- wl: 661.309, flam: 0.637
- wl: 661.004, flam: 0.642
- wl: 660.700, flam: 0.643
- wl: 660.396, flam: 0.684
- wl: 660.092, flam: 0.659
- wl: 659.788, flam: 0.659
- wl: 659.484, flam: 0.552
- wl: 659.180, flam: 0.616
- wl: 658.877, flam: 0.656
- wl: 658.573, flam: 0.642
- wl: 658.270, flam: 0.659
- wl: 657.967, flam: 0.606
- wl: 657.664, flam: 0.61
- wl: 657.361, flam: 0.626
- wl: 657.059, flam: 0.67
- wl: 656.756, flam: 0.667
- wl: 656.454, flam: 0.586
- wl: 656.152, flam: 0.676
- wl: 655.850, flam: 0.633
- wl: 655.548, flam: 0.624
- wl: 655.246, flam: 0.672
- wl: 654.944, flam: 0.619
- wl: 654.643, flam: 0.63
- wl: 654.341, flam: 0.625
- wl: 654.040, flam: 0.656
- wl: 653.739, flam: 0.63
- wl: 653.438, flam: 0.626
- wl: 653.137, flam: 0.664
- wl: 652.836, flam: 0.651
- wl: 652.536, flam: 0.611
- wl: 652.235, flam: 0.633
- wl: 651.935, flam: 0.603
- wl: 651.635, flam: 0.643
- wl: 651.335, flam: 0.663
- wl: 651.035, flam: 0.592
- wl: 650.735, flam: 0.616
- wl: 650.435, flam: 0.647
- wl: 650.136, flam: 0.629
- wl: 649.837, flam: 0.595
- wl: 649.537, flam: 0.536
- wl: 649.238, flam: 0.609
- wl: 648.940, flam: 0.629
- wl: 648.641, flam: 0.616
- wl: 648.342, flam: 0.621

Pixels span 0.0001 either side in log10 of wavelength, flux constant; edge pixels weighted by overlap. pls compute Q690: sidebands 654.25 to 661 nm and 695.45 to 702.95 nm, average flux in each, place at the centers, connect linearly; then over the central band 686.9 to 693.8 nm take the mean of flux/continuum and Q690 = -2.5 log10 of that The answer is 0.10 mag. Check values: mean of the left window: 0.637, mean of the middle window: 0.572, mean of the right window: 0.624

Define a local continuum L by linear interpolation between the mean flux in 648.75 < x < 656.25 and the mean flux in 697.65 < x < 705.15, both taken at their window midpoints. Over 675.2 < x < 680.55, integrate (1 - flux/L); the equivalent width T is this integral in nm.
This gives 0.48 nm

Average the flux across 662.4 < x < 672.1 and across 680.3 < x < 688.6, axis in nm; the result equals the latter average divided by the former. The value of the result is 0.92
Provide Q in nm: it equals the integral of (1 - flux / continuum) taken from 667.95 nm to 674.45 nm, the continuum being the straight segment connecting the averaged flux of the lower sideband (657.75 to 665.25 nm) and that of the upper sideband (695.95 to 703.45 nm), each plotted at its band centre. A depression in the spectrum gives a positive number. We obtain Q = 0.39 nm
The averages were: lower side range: 0.632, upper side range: 0.626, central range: 0.592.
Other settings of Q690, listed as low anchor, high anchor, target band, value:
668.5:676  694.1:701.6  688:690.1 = 0.09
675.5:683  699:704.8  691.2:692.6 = 0.08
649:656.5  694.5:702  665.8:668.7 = 0.02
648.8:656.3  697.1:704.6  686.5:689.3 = 0.13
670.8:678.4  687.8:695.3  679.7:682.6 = 0.02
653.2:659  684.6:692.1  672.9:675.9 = 0.01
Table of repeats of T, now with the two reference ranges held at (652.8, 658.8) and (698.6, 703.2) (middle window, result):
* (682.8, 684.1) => 0.14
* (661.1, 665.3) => 0.07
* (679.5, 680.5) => 0.10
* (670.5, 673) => 0.20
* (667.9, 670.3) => 0.17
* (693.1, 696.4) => 0.11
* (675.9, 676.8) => 0.08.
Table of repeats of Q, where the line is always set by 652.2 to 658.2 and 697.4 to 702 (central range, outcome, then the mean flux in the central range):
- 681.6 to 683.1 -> 0.184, 0.549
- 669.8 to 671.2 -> 0.048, 0.609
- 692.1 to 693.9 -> 0.111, 0.584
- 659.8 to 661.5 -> -0.050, 0.653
